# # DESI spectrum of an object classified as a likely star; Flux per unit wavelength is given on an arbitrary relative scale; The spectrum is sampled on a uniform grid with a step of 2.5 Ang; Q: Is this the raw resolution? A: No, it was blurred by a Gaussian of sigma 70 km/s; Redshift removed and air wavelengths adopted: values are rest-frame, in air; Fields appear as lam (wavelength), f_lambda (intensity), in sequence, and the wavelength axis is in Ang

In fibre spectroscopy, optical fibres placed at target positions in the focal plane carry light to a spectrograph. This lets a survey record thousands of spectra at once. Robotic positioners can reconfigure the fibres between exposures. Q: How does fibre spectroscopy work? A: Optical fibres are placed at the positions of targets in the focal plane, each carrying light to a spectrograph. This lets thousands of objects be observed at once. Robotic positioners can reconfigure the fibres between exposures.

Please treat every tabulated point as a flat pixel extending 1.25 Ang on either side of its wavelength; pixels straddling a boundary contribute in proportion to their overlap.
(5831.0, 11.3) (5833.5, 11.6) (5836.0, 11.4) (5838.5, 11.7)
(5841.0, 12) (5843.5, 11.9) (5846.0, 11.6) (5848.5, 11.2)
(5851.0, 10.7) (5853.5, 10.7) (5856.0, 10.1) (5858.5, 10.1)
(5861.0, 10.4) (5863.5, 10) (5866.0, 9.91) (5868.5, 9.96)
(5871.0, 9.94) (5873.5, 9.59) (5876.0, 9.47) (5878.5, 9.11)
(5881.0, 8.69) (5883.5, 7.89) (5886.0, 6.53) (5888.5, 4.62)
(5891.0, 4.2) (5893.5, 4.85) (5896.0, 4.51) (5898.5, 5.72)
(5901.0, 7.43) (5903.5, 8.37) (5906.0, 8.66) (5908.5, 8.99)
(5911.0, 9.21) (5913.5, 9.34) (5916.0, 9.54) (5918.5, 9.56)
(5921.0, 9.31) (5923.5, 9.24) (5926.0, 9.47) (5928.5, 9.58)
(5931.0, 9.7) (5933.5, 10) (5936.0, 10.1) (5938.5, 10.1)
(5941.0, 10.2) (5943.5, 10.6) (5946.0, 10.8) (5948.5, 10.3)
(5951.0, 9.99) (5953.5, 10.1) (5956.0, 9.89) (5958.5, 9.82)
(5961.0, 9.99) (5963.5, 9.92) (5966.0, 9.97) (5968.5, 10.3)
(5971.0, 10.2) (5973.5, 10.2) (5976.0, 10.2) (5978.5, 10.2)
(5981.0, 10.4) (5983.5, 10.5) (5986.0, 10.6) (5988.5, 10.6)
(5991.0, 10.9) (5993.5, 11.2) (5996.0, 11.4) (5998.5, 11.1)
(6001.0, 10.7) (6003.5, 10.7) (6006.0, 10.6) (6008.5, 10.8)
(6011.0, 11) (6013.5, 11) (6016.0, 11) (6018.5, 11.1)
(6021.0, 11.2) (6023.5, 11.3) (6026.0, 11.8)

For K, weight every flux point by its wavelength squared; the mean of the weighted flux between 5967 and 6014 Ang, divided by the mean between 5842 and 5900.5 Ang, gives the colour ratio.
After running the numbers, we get 1.27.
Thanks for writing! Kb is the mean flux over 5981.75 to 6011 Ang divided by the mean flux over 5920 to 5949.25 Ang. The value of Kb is 1.1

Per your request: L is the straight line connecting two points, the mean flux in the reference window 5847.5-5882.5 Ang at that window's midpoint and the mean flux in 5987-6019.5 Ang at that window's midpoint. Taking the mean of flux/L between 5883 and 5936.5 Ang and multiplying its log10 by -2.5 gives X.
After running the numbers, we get 0.27 mag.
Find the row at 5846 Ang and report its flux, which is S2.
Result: 11.6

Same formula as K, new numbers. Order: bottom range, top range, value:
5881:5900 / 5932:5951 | 1.83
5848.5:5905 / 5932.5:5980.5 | 1.25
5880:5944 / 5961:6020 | 1.31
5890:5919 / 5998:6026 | 1.52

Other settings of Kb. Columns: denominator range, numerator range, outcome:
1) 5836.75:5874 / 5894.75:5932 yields 0.80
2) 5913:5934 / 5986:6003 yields 1.15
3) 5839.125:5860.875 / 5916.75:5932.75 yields 0.86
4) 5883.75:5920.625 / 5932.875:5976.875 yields 1.39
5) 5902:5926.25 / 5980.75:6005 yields 1.18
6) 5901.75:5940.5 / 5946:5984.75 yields 1.08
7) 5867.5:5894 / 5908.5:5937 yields 1.22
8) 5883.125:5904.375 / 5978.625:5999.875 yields 1.83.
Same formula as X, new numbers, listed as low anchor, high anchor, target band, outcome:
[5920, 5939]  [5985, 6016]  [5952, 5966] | 0.03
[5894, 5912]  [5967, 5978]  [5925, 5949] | -0.15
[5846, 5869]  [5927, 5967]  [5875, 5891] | 0.36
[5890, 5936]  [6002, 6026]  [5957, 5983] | -0.03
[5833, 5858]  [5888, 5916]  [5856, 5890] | 0.04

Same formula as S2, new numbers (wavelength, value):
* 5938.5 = 10.1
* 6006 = 10.6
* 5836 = 11.4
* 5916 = 9.54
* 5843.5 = 11.9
